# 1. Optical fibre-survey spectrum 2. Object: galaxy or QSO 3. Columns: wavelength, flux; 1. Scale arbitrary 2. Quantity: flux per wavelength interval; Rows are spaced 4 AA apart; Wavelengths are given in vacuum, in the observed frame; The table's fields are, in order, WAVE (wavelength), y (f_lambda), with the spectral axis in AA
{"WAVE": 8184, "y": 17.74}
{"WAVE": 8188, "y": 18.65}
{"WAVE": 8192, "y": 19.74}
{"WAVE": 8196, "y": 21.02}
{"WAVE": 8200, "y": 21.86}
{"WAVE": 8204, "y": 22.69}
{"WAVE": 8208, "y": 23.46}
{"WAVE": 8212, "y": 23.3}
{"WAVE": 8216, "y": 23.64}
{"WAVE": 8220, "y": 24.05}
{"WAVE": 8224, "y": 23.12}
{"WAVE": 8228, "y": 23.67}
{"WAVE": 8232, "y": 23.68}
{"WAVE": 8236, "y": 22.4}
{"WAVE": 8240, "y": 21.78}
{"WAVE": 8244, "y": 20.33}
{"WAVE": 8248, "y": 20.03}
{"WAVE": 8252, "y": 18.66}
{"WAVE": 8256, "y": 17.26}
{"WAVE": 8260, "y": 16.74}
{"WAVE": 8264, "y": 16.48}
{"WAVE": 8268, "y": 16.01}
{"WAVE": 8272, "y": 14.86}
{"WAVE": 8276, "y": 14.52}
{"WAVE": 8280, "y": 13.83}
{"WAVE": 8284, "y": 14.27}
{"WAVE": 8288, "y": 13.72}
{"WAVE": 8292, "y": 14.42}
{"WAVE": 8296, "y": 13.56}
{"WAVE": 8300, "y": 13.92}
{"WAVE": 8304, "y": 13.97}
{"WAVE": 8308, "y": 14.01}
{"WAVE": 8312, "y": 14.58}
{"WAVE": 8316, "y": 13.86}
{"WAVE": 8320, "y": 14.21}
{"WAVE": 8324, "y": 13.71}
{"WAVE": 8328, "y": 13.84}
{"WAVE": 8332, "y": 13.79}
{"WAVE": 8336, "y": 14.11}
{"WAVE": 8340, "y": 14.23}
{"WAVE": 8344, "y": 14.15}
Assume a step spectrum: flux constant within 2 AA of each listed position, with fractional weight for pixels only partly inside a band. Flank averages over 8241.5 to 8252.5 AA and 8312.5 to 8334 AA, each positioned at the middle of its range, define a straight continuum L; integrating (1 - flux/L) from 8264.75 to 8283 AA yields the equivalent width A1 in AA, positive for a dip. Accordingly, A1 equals 3.0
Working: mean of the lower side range 19.9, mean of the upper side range 13.9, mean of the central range 14.9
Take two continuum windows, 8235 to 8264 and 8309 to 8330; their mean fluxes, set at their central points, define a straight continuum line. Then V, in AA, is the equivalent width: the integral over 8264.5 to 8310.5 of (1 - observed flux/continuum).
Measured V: 5.8 AA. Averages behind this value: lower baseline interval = 19.3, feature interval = 14.4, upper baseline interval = 14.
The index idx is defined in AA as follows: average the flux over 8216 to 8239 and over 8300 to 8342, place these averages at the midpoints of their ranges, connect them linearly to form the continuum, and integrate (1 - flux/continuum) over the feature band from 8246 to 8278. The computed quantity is 5.0 AA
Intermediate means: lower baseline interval 23.3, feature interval 16.8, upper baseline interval 14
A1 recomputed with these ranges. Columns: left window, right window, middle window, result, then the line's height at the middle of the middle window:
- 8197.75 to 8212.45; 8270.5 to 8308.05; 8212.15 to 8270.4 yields -4.5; 19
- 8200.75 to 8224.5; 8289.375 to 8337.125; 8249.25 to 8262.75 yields 1.2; 19.3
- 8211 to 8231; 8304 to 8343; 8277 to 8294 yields 3.4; 17.6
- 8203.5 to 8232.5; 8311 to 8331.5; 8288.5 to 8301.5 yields 2.0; 16.4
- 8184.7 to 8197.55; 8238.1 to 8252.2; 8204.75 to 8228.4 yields -4.2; 19.9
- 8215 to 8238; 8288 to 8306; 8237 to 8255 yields 0.6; 20.8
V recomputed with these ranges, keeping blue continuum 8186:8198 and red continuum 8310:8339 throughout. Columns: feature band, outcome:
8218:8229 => -3.1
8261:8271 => 0.3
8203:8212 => -1.9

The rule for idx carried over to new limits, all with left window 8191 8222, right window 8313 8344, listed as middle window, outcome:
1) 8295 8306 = 1.5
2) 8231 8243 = -1.1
